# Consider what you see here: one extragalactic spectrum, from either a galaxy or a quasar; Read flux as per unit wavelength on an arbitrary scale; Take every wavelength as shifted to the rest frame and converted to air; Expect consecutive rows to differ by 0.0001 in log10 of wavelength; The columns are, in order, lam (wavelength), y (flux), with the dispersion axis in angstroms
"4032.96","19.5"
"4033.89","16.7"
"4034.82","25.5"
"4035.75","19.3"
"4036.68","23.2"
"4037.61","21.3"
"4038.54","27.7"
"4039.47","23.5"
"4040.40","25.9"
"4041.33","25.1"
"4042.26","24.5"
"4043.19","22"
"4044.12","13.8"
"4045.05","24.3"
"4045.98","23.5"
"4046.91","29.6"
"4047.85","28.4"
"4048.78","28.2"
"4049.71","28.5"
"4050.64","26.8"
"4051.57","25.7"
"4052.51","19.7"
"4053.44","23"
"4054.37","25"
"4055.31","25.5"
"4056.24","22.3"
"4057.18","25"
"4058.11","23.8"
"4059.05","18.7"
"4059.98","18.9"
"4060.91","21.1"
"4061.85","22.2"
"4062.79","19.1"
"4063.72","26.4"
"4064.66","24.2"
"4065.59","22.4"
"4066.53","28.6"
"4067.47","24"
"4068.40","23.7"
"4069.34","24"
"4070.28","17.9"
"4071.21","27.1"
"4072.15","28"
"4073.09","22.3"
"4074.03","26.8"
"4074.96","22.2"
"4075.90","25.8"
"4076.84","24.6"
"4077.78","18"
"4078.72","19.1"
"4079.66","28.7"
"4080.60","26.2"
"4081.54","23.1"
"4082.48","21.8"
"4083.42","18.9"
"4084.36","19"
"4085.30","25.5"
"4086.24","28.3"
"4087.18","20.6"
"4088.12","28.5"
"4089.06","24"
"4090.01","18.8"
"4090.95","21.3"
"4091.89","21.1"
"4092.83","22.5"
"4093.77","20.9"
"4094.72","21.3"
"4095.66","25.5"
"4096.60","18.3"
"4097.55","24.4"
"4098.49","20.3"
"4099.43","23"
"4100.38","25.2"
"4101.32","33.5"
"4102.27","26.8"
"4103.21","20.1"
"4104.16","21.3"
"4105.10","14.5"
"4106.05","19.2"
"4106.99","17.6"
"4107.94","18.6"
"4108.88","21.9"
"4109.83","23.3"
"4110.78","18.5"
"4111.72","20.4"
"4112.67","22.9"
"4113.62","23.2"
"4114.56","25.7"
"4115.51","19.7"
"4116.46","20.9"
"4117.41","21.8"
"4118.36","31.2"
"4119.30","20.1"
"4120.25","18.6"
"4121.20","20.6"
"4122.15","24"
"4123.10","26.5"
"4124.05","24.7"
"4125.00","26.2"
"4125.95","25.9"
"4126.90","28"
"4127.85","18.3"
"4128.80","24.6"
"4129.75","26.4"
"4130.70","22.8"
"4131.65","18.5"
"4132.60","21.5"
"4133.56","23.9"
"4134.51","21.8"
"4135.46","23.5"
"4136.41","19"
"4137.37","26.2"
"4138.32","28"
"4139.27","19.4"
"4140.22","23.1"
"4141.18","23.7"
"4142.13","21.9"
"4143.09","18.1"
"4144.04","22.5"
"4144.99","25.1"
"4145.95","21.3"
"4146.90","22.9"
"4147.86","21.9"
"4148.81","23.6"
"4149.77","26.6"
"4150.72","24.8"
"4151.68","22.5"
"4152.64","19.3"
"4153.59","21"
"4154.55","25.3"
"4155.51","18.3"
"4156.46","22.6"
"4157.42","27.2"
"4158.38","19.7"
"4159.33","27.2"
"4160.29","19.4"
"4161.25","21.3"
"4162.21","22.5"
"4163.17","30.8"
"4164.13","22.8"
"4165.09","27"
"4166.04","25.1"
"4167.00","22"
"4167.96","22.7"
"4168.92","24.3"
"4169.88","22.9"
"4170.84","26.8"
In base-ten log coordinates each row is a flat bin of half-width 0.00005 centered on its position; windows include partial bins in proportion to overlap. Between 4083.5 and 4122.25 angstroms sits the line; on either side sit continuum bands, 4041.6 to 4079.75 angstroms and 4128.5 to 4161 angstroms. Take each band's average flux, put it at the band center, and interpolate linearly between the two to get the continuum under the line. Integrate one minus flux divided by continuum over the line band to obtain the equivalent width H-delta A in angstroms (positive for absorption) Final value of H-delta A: 1.7 angstroms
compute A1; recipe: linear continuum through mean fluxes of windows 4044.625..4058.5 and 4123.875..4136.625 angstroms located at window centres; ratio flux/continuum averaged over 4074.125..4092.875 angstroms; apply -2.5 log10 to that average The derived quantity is 0.068 mag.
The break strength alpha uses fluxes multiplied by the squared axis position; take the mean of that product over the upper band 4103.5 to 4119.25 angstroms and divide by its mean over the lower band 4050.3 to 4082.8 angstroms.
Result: 0.9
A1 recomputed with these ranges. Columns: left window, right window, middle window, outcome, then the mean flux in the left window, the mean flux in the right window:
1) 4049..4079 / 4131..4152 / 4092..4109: 0.059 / 23.5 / 22.7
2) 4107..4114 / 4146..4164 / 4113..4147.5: -0.055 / 21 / 23.1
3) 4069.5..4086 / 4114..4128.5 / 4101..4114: 0.099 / 23.3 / 23.5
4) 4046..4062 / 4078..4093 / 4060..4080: 0.003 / 24.3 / 22.9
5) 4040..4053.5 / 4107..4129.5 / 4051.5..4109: 0.045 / 24.7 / 22.8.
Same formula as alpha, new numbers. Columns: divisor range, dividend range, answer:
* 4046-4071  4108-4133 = 0.98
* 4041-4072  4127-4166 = 1.01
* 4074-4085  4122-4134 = 1.08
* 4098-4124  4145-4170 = 1.07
